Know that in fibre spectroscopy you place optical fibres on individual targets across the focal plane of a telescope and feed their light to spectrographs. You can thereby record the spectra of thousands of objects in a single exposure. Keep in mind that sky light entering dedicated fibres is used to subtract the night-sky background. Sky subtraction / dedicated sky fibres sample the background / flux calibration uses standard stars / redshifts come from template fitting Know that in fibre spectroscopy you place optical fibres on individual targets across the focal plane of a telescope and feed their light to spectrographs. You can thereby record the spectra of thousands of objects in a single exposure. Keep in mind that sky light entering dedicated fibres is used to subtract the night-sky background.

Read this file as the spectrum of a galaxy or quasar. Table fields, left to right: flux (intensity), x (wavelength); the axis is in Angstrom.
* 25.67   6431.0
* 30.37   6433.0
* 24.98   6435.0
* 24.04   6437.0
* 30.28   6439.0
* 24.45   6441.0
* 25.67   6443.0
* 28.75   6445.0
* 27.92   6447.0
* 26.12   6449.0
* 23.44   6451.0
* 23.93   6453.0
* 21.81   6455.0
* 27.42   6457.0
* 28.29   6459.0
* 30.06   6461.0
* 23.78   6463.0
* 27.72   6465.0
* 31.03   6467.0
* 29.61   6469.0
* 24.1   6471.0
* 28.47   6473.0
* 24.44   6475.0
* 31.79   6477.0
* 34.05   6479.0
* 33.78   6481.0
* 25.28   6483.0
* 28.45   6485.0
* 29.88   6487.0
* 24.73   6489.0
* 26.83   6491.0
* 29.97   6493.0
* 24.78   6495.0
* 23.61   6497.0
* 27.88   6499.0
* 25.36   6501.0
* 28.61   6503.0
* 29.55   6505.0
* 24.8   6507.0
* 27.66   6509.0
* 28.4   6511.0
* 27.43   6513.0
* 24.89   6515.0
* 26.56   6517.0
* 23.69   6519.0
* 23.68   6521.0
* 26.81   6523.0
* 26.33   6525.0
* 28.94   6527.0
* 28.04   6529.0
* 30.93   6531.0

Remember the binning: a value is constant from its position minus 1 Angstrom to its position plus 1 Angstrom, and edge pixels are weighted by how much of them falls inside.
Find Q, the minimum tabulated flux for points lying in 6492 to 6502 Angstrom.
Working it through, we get 23.61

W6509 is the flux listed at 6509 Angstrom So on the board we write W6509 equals 27.66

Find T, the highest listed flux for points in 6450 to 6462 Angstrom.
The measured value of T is 30.06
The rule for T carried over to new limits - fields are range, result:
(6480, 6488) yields 33.78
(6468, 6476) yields 29.61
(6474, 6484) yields 34.05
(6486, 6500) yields 29.97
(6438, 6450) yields 30.28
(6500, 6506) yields 29.55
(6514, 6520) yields 26.56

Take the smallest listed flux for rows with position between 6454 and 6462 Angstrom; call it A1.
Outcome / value 21.81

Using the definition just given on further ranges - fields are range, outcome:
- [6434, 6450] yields 24.04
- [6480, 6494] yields 24.73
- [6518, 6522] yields 23.68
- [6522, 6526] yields 26.33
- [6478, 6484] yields 25.28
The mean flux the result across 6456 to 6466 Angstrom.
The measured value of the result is 27.5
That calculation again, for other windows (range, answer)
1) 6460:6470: 28.4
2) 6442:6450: 27.1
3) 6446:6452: 25.8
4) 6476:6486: 30.7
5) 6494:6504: 26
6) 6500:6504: 27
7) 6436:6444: 26.1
